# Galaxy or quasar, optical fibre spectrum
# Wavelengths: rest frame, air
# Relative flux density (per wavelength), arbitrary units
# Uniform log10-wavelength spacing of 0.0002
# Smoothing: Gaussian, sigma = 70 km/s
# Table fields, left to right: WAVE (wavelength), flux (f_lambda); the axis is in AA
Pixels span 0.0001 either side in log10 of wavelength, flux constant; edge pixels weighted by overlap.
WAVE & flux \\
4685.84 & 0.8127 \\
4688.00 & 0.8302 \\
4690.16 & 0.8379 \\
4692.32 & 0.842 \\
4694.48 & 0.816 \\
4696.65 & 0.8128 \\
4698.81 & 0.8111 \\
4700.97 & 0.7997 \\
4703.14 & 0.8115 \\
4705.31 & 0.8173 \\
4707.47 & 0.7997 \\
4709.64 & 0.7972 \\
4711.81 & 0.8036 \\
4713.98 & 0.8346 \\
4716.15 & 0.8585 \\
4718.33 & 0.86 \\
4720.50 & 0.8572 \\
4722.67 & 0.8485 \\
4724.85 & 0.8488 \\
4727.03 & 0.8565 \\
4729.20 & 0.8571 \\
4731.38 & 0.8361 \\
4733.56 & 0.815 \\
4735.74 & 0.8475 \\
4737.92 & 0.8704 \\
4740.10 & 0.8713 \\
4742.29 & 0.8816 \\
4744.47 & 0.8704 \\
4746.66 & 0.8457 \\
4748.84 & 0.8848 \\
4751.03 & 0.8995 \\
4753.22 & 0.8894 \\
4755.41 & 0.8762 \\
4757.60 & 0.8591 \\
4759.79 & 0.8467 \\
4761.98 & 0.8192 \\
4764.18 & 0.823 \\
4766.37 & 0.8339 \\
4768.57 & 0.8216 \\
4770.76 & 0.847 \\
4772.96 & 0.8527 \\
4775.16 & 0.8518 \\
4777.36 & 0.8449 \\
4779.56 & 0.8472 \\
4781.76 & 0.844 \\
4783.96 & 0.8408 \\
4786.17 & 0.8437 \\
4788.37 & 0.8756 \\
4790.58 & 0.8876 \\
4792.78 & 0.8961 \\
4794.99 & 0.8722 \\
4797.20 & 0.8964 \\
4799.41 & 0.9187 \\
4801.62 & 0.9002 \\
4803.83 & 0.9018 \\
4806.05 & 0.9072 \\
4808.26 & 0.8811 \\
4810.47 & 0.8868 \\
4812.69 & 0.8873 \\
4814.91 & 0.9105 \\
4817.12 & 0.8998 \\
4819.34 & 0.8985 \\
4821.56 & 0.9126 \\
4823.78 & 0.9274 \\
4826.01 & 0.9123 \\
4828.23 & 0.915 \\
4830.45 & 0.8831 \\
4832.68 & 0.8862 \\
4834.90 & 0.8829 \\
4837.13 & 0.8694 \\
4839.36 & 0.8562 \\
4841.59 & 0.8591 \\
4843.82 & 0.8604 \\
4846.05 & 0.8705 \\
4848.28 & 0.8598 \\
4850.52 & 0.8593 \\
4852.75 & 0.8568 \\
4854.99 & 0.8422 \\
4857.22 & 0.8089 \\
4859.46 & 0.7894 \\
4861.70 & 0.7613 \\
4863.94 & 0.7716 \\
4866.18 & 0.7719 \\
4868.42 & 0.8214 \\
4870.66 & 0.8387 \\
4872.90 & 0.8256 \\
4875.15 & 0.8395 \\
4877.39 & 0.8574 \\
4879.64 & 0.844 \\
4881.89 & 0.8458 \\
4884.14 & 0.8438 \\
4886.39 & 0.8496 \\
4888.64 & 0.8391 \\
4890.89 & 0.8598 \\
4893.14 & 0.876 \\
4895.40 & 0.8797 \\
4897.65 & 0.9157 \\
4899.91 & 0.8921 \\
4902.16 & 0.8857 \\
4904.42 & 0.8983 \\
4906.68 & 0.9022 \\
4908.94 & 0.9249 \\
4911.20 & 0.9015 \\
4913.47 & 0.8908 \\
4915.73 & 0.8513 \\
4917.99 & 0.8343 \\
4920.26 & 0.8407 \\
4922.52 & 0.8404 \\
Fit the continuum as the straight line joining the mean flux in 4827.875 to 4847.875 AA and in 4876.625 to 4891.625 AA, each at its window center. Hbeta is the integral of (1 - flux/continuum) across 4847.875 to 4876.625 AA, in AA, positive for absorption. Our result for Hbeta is 1.4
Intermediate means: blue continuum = 0.874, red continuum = 0.848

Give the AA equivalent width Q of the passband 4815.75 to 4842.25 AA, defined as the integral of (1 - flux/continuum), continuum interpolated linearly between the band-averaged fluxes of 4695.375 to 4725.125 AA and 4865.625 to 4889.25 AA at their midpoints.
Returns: -1.9 AA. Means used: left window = 0.825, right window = 0.836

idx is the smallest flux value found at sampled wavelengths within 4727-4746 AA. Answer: 0.815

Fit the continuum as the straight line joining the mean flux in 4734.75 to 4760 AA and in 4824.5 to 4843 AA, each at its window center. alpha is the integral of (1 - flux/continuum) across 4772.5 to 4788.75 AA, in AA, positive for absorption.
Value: 0.5 AA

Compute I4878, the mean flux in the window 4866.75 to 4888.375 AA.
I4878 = 0.839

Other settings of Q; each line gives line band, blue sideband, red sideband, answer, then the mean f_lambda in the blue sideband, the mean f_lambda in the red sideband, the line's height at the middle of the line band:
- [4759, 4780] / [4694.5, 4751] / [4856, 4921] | 0.12 AA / 0.841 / 0.851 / 0.843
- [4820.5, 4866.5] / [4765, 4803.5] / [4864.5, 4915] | 0.37 AA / 0.864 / 0.863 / 0.863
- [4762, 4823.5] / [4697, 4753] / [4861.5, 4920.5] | -1.78 AA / 0.844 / 0.856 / 0.849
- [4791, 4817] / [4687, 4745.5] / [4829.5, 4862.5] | -1.55 AA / 0.837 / 0.85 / 0.846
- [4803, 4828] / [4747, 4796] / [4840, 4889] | -1.69 AA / 0.857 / 0.833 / 0.845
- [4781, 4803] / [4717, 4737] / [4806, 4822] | 0.16 AA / 0.848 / 0.897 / 0.885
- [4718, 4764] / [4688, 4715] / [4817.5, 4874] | -1.79 AA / 0.816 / 0.854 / 0.826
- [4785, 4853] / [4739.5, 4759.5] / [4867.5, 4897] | -2.02 AA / 0.874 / 0.849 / 0.861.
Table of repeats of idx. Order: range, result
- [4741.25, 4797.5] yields 0.8192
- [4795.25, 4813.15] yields 0.8811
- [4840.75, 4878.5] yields 0.7613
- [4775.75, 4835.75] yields 0.8408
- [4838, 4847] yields 0.8562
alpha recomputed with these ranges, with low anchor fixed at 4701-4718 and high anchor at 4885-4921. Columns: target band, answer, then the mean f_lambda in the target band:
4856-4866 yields 0.95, 0.783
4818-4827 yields -0.63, 0.912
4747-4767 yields -0.64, 0.859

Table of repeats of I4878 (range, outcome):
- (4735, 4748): 0.866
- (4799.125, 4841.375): 0.895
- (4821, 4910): 0.859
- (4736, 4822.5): 0.872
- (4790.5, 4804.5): 0.897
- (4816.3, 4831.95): 0.906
